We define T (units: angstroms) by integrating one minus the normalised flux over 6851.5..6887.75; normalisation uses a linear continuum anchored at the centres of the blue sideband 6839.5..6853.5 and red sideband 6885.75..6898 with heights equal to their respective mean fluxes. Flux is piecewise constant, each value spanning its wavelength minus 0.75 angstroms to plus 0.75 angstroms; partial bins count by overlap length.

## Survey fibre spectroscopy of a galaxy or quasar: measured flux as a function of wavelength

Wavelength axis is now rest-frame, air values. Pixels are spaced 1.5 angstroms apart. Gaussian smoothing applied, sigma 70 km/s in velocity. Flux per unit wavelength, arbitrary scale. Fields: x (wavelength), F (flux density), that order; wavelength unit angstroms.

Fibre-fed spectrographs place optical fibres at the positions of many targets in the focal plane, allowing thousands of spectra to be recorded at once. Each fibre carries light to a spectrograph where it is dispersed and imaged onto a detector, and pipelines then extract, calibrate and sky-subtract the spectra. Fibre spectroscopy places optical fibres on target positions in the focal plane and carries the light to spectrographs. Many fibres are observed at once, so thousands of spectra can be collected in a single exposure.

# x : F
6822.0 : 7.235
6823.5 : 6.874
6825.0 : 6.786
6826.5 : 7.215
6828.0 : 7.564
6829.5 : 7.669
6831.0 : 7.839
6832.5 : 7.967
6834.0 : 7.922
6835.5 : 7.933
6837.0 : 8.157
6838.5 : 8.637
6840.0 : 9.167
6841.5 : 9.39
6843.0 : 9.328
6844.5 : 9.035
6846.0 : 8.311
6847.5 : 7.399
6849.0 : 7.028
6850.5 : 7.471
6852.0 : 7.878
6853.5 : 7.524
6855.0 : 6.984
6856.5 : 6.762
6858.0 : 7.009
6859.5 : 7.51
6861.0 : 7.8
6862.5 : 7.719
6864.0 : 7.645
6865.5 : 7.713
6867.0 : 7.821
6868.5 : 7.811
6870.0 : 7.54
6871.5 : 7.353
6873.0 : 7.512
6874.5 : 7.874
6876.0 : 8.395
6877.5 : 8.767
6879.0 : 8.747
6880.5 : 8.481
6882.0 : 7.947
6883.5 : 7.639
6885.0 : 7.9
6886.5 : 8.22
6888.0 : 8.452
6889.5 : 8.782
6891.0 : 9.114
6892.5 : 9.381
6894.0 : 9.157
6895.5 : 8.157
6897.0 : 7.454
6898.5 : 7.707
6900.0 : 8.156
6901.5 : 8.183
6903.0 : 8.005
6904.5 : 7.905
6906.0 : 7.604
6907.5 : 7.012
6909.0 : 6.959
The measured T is 2.78 angstroms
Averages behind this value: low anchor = 8.28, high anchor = 8.57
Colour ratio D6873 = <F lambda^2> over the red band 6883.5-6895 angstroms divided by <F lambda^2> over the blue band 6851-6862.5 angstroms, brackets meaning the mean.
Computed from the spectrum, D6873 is 1.18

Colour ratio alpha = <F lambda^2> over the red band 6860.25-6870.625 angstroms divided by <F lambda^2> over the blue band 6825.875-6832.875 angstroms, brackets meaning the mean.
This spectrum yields 1.02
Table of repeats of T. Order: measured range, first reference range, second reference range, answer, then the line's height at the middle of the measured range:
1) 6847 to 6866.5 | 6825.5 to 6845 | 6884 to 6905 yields 2.03 angstroms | 8.29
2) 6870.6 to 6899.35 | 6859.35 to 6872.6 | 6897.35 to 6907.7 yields -1.91 angstroms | 7.75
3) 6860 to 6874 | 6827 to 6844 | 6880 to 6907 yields 1.03 angstroms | 8.27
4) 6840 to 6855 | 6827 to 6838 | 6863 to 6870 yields -0.65 angstroms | 7.8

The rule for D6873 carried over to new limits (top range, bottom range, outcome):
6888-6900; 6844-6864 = 1.14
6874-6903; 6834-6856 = 1.04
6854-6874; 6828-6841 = 0.93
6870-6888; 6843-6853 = 1.02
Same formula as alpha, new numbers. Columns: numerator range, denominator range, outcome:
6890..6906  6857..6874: 1.11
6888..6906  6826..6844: 1.03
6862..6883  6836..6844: 0.90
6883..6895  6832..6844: 1.02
